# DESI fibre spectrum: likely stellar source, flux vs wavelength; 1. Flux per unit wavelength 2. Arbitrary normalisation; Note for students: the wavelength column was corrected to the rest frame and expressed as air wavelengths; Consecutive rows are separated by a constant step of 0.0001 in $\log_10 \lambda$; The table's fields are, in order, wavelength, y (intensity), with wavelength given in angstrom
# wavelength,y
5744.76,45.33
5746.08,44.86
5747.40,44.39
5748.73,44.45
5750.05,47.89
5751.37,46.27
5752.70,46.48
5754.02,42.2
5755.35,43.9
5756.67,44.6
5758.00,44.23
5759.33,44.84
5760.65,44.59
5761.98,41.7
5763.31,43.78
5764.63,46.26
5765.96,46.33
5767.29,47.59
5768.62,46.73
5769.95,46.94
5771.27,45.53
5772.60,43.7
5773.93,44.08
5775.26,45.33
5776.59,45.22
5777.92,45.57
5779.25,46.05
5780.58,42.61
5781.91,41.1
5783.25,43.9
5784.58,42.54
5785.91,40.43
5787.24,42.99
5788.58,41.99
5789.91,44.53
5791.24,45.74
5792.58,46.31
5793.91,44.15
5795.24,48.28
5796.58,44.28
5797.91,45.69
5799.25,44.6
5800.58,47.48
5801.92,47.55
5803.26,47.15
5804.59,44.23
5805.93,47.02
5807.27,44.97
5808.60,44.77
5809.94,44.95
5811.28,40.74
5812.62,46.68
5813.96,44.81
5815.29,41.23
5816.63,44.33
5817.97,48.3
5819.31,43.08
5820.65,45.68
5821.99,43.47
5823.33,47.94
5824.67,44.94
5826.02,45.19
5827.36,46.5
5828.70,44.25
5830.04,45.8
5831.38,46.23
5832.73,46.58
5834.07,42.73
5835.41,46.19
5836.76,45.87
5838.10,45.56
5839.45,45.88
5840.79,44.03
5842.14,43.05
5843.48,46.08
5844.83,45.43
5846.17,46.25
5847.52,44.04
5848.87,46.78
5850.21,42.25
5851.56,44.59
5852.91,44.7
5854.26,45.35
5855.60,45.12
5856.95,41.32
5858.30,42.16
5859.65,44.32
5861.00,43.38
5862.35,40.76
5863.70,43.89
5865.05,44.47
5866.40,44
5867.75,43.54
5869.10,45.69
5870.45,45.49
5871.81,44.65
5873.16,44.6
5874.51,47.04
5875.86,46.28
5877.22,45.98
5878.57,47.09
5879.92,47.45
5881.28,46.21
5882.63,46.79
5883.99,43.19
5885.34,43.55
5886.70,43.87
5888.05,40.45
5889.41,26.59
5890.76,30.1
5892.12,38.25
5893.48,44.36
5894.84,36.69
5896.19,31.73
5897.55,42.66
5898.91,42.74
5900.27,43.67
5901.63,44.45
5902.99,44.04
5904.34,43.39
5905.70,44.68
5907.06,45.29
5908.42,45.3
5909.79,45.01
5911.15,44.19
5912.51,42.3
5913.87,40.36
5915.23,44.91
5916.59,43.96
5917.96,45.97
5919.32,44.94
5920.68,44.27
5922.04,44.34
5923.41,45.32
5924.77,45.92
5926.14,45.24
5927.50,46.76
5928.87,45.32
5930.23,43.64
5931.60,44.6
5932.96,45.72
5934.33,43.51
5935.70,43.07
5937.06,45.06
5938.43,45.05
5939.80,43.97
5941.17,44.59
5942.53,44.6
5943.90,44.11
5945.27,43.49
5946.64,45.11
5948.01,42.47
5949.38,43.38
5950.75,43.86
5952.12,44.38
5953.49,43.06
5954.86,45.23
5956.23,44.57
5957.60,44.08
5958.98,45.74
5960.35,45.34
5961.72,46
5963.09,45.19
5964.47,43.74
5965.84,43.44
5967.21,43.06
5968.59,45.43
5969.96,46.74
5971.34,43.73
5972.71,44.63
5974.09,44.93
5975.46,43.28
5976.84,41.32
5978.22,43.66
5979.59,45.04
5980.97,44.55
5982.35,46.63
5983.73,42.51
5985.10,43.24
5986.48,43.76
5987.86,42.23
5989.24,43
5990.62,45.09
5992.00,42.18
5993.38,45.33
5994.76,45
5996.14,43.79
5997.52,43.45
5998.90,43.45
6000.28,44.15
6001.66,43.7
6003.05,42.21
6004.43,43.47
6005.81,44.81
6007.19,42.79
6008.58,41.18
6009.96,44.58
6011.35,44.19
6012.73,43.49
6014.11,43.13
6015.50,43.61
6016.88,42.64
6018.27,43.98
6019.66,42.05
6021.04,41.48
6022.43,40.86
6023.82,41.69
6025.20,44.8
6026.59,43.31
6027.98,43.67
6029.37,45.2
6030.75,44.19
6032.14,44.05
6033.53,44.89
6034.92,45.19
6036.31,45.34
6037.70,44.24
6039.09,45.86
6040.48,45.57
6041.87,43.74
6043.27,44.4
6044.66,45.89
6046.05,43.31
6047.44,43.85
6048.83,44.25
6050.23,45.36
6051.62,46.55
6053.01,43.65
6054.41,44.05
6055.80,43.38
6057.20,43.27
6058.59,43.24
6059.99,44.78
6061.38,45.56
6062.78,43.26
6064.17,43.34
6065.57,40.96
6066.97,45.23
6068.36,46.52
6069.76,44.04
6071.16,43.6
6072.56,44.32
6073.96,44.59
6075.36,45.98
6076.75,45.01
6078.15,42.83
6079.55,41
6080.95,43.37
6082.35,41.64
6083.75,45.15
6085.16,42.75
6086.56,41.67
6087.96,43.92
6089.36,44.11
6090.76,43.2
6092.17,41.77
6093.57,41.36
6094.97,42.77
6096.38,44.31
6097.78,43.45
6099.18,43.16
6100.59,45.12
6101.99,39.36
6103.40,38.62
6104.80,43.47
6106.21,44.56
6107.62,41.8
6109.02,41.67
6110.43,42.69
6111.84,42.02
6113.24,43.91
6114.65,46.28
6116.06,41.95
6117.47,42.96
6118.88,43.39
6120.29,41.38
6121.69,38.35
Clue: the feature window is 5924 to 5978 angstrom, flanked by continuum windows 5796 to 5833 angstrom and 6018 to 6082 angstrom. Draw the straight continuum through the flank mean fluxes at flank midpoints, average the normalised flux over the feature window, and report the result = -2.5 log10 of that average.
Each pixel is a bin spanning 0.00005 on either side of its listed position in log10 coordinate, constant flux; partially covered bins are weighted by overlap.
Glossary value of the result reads 0.00 mag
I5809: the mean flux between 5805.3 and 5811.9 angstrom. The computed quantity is 44.5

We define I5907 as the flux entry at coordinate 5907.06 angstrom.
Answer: 45.29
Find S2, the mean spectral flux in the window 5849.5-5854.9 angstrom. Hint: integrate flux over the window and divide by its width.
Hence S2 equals 44.2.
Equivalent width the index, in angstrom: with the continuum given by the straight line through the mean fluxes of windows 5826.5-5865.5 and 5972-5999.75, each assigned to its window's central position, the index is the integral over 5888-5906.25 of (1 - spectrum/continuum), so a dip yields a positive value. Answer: 2.0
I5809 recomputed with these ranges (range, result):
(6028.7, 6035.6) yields 44.7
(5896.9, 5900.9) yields 43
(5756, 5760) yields 44.6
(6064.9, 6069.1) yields 44.3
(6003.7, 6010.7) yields 43.4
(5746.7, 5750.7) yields 45.6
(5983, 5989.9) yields 43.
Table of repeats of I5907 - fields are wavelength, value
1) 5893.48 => 44.36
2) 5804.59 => 44.23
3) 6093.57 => 41.36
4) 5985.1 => 43.24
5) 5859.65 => 44.32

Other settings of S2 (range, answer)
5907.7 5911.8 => 44.8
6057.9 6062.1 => 44.5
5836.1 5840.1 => 45.8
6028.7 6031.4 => 44.8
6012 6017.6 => 43.3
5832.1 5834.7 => 44.7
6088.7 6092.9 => 43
